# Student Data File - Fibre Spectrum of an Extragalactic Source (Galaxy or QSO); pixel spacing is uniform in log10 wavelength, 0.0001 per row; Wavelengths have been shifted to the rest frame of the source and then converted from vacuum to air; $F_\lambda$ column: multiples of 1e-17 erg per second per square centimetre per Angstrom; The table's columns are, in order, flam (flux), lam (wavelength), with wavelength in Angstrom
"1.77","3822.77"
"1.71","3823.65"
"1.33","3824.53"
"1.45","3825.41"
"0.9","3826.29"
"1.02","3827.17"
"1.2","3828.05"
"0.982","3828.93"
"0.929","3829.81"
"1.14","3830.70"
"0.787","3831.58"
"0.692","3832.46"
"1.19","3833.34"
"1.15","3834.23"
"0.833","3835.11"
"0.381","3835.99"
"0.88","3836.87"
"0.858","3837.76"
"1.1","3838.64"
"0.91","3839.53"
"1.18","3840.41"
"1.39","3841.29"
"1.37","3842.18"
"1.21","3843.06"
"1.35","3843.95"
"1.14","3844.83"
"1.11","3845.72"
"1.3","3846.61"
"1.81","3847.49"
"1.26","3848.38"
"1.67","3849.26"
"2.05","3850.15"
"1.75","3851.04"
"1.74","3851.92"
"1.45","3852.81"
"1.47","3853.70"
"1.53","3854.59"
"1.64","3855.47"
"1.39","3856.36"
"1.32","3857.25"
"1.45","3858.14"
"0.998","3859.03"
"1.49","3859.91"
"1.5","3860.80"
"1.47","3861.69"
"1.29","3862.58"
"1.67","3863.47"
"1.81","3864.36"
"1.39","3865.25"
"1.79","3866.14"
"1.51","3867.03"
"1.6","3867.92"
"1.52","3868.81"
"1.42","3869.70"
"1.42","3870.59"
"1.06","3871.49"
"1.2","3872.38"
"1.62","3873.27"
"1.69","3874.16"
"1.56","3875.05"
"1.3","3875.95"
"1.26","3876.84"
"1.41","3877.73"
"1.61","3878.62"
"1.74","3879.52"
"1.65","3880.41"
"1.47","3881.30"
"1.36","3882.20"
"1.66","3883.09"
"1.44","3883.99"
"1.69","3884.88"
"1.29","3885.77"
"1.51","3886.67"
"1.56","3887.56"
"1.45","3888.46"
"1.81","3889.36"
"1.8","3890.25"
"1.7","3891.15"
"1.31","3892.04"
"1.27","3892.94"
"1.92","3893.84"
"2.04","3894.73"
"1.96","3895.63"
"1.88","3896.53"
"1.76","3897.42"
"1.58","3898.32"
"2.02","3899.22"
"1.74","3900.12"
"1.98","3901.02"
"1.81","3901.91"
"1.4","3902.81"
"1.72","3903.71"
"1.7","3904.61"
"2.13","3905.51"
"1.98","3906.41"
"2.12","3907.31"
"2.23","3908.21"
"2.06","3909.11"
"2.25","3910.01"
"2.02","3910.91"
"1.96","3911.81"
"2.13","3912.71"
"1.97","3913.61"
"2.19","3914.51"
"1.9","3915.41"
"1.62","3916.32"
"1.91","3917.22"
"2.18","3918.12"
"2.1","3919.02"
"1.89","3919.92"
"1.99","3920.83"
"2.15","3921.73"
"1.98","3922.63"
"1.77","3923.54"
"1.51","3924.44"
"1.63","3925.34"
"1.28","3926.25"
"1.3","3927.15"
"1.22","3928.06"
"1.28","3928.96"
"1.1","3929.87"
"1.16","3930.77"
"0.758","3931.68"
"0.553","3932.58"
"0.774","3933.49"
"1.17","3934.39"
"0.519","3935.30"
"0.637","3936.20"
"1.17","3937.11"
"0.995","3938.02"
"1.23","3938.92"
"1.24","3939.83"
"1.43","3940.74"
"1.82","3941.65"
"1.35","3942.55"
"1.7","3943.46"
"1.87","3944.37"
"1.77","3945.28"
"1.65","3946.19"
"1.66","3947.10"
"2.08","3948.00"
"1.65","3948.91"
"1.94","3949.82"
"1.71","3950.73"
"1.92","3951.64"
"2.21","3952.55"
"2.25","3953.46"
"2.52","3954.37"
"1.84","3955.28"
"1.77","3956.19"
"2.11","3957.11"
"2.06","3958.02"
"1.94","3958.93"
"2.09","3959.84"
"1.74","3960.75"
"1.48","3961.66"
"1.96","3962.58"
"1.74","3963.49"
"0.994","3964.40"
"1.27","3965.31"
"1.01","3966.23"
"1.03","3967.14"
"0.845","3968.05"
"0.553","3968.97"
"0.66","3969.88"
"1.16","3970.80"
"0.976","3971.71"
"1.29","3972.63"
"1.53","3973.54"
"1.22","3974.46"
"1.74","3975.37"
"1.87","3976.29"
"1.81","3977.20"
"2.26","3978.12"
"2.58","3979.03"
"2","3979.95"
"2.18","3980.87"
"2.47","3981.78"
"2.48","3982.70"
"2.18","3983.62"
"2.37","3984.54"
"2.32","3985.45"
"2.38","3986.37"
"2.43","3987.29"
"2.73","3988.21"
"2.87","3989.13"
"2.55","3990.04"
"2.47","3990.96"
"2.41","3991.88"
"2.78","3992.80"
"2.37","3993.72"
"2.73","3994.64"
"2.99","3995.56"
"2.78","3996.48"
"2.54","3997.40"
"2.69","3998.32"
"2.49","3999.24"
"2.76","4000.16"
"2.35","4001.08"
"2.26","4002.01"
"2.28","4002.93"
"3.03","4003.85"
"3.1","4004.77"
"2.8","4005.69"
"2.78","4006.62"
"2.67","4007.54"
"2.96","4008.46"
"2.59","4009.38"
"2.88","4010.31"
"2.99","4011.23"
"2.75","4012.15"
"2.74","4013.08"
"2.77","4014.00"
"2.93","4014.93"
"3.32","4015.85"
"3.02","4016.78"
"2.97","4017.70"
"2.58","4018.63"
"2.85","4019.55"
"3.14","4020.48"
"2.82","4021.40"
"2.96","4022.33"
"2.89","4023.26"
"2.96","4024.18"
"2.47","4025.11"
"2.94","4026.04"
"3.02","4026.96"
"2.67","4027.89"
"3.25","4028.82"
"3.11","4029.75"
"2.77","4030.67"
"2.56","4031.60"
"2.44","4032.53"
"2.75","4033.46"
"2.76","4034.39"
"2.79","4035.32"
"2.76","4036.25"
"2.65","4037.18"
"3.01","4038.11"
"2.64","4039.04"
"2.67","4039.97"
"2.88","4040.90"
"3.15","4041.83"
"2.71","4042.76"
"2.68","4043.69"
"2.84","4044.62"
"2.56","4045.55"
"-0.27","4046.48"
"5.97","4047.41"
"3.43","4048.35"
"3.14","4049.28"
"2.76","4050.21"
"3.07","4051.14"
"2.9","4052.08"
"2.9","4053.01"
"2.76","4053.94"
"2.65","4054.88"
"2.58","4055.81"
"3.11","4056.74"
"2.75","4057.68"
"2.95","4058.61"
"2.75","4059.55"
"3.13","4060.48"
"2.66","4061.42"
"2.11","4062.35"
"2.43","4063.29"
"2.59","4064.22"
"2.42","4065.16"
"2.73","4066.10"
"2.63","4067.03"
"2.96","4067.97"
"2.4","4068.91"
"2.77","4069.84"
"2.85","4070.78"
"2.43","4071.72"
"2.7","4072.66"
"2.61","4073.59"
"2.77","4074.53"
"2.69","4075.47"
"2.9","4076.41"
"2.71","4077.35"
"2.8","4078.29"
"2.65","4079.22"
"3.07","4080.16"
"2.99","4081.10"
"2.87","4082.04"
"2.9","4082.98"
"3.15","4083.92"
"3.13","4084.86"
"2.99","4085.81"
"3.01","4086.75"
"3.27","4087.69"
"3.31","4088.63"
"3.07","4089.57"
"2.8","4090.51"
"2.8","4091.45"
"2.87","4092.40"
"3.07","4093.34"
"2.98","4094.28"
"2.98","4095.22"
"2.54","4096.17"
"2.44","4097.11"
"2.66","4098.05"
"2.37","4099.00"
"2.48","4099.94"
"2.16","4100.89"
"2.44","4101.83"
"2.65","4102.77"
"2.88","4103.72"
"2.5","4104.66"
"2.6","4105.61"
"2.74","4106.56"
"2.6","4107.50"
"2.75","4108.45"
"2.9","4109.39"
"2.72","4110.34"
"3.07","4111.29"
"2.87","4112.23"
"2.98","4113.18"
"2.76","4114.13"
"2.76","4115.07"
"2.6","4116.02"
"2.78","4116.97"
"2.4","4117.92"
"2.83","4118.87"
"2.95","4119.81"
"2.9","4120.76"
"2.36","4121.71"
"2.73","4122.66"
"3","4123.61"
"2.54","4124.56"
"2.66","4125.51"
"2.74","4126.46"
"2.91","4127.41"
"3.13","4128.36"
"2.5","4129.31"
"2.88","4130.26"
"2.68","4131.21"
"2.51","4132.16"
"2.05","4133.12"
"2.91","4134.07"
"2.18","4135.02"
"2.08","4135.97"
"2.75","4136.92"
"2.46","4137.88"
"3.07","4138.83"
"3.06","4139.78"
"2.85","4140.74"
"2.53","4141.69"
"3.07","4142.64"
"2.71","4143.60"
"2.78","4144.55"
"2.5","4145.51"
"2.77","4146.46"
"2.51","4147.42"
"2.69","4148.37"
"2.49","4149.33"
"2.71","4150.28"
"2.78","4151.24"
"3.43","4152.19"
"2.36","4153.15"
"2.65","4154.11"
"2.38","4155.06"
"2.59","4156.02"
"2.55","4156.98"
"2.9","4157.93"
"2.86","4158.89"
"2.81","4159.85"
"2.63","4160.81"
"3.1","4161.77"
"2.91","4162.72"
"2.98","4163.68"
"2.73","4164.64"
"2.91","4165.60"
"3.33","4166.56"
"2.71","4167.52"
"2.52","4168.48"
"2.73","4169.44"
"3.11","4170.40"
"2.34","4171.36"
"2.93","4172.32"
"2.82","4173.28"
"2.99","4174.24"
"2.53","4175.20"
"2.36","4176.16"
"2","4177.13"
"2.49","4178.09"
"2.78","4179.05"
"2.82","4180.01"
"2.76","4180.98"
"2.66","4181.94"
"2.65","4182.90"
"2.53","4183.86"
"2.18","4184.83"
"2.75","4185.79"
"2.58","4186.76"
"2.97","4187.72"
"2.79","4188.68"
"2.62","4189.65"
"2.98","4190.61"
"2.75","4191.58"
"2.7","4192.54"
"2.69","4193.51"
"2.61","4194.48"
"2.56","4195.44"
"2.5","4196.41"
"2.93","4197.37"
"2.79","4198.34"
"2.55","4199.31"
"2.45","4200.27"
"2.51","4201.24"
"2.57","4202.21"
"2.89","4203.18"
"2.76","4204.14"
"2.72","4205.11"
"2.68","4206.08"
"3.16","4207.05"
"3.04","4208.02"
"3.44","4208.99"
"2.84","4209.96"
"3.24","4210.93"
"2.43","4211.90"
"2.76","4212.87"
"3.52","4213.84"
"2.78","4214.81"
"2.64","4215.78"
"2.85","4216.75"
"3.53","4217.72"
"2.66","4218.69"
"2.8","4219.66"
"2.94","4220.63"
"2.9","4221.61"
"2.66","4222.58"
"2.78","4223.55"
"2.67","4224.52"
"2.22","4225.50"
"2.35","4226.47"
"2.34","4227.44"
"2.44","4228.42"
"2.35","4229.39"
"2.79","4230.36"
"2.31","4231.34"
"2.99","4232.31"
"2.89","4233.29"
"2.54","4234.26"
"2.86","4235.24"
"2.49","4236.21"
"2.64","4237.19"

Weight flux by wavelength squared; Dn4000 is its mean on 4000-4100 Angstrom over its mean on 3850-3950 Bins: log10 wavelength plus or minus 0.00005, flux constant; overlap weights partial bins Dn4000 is 1.90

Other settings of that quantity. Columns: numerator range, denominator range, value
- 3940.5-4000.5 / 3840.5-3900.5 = 1.35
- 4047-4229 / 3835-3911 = 2.05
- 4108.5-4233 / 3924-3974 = 2.12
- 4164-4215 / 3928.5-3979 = 2.08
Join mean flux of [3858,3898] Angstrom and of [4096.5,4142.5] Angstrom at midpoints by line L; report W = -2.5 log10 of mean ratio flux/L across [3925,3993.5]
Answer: 0.156 mag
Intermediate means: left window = 1.54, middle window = 1.68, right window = 2.68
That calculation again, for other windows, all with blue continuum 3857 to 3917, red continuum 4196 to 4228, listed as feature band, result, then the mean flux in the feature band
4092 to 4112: -0.121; 2.69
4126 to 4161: -0.058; 2.69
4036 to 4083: -0.226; 2.78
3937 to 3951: 0.172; 1.59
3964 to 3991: 0.105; 1.8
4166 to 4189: -0.007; 2.68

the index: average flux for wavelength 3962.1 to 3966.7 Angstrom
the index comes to 1.39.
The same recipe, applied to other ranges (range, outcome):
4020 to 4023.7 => 2.95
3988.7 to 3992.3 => 2.58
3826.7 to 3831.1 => 1.05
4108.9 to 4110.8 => 2.81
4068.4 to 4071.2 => 2.68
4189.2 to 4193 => 2.77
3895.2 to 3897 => 1.92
